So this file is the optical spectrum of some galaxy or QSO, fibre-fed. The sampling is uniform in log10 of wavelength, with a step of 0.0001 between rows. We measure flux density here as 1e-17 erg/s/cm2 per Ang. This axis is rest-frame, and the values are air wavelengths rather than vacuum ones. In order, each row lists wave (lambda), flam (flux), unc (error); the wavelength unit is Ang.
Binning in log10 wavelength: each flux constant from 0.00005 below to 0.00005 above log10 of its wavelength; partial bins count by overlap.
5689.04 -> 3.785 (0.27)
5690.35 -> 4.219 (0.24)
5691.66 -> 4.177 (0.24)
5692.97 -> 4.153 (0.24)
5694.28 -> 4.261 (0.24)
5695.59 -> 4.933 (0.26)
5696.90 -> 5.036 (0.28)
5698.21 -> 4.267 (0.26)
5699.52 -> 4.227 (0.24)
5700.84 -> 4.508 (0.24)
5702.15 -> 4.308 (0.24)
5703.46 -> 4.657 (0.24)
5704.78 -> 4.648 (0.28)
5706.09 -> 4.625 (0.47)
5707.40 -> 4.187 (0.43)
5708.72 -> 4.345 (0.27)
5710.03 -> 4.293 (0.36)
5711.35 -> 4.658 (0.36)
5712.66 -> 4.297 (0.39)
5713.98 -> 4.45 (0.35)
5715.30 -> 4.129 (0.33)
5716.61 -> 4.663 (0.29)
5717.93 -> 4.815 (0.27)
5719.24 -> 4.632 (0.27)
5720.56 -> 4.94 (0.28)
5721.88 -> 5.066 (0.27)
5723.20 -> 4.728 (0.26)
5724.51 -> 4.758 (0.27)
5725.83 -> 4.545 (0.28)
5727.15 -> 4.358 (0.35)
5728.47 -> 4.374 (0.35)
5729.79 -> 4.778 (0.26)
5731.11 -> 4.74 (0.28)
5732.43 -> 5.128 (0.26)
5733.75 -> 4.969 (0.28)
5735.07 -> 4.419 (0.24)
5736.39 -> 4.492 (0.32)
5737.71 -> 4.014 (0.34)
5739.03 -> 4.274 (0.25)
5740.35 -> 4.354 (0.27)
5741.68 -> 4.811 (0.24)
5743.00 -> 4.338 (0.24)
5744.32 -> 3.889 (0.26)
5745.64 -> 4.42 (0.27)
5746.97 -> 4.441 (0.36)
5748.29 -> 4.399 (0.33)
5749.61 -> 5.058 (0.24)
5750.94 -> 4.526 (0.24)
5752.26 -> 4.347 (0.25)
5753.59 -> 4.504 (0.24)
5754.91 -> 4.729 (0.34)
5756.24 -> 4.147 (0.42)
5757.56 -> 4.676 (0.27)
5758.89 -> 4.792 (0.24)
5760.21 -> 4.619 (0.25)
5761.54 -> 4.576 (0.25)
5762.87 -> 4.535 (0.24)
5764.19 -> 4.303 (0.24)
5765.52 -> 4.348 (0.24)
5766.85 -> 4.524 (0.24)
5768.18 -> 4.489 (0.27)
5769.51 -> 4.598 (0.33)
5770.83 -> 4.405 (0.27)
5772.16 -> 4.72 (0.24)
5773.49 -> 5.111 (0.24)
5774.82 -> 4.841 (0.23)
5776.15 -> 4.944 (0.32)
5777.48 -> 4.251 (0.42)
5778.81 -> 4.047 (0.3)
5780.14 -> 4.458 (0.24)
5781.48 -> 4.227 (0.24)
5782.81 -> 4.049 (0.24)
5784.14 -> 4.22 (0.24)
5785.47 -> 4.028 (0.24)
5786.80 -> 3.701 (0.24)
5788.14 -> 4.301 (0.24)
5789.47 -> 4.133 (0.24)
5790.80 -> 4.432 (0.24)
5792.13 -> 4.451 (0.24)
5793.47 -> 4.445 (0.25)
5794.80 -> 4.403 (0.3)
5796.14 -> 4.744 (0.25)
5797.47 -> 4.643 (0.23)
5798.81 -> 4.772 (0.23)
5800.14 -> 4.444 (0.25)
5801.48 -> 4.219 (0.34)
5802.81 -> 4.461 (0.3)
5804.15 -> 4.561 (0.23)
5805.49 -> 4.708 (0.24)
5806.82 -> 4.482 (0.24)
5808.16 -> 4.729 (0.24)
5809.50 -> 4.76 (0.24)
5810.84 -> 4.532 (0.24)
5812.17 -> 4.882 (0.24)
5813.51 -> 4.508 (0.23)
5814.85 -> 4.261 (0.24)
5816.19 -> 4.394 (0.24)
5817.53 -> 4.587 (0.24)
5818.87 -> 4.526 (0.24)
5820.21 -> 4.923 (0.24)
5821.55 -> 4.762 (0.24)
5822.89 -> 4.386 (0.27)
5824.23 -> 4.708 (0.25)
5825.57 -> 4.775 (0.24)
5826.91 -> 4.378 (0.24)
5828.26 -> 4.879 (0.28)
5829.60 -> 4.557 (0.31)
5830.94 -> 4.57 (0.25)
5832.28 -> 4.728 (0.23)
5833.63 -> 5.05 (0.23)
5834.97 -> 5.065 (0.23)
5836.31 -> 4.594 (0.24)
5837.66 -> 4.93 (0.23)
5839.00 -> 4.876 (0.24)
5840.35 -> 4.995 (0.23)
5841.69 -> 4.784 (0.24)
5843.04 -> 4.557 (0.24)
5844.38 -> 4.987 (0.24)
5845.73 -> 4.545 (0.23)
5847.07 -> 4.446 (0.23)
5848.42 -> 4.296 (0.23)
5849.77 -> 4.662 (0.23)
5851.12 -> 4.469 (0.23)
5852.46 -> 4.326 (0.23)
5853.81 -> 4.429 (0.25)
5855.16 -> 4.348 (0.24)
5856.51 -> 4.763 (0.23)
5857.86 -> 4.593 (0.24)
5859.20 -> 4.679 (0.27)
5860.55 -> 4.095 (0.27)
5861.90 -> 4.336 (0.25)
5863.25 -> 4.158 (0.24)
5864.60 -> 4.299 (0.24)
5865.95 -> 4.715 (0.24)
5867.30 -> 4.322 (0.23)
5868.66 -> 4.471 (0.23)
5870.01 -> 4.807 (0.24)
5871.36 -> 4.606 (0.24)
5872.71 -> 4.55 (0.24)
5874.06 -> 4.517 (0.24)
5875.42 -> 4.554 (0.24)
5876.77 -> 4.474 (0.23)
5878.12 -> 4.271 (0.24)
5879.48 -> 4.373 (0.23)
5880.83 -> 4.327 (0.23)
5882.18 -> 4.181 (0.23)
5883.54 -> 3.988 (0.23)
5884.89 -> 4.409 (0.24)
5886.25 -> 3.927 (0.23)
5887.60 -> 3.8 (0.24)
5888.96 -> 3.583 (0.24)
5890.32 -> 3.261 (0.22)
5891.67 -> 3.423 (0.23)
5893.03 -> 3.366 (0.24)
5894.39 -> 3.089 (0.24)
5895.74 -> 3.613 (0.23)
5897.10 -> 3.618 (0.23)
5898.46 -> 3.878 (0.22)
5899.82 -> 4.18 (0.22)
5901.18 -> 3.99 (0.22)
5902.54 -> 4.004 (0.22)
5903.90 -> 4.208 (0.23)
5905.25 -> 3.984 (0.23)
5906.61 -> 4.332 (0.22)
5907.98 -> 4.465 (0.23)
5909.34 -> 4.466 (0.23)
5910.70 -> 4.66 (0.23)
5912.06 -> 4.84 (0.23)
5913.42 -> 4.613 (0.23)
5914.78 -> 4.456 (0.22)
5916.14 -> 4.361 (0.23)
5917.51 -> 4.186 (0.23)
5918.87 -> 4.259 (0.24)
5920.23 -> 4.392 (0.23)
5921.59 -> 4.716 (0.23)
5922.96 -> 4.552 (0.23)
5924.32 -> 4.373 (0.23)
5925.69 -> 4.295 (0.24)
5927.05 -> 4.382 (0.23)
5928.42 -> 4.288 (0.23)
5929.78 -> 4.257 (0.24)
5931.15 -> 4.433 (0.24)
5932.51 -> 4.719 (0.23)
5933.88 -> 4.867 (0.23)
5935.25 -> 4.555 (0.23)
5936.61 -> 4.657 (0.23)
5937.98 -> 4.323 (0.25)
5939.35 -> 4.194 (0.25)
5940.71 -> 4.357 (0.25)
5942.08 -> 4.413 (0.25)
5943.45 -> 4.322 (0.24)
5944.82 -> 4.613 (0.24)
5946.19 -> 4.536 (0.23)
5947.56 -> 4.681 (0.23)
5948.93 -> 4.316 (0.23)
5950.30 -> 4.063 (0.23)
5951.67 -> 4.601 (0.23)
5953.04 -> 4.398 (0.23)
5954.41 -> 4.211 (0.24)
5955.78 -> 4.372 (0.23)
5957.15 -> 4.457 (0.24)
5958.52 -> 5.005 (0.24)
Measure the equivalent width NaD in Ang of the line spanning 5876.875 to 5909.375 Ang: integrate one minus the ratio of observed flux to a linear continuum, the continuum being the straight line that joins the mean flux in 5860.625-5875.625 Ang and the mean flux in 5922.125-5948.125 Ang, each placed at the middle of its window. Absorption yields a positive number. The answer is 3.8 Ang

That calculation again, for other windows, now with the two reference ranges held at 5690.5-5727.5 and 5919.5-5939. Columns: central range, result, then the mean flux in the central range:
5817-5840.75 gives -1.3 Ang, 4.74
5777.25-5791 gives 1.1 Ang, 4.16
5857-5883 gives 0.3 Ang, 4.44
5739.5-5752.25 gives 0.2 Ang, 4.46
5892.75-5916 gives 1.9 Ang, 4.12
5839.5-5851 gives -0.4 Ang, 4.65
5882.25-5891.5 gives 1.4 Ang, 3.83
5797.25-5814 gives -0.3 Ang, 4.59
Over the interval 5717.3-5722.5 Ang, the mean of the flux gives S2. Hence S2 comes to 4.86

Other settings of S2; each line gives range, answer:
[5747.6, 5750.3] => 4.73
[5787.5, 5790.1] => 4.22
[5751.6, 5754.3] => 4.43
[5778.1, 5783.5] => 4.19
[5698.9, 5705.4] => 4.46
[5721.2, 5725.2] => 4.85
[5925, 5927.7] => 4.34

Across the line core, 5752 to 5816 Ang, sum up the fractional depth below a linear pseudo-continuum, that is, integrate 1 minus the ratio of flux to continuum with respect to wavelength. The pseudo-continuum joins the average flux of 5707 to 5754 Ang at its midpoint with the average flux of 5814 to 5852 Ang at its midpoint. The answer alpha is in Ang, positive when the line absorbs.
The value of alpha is 1.68 Ang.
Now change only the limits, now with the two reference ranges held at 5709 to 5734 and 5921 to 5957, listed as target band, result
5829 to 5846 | -1.0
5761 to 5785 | 0.6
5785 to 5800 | 0.7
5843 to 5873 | 0.1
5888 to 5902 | 2.7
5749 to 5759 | 0.1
